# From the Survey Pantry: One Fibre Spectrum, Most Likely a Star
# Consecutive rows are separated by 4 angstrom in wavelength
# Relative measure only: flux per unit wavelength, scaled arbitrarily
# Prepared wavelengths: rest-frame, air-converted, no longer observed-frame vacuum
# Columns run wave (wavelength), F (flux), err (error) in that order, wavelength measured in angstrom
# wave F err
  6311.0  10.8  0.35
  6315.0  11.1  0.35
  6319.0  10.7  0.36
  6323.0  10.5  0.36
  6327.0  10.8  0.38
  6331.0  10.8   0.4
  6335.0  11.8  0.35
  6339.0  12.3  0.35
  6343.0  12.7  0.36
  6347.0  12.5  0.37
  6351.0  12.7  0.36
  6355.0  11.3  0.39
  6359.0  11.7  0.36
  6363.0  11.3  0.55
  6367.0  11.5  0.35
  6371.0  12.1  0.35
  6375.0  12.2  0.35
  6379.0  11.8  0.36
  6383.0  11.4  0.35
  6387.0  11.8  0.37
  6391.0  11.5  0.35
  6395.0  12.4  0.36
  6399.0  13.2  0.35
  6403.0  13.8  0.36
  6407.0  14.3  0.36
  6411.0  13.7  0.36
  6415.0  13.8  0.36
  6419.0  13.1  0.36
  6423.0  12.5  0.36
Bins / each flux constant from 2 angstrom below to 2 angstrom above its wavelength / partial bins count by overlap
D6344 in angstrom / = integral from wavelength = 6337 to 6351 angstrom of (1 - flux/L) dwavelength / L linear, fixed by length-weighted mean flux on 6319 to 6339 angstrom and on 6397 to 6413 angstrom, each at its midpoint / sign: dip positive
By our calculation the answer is -1.1 angstrom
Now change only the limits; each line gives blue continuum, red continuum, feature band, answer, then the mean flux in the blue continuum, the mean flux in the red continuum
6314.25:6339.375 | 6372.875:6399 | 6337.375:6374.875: -1.7 angstrom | 11.1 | 12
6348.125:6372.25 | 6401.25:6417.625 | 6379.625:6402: 1.7 angstrom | 11.8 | 13.9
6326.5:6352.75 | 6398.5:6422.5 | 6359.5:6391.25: 2.7 angstrom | 12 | 13.6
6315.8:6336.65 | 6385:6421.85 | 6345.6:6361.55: -0.5 angstrom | 10.9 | 13.1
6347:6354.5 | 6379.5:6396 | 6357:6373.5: 0.6 angstrom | 12.4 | 11.7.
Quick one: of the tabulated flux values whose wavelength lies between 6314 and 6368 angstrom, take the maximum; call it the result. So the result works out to 12.7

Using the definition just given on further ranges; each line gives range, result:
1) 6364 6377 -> 12.2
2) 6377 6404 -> 13.8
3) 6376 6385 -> 11.8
